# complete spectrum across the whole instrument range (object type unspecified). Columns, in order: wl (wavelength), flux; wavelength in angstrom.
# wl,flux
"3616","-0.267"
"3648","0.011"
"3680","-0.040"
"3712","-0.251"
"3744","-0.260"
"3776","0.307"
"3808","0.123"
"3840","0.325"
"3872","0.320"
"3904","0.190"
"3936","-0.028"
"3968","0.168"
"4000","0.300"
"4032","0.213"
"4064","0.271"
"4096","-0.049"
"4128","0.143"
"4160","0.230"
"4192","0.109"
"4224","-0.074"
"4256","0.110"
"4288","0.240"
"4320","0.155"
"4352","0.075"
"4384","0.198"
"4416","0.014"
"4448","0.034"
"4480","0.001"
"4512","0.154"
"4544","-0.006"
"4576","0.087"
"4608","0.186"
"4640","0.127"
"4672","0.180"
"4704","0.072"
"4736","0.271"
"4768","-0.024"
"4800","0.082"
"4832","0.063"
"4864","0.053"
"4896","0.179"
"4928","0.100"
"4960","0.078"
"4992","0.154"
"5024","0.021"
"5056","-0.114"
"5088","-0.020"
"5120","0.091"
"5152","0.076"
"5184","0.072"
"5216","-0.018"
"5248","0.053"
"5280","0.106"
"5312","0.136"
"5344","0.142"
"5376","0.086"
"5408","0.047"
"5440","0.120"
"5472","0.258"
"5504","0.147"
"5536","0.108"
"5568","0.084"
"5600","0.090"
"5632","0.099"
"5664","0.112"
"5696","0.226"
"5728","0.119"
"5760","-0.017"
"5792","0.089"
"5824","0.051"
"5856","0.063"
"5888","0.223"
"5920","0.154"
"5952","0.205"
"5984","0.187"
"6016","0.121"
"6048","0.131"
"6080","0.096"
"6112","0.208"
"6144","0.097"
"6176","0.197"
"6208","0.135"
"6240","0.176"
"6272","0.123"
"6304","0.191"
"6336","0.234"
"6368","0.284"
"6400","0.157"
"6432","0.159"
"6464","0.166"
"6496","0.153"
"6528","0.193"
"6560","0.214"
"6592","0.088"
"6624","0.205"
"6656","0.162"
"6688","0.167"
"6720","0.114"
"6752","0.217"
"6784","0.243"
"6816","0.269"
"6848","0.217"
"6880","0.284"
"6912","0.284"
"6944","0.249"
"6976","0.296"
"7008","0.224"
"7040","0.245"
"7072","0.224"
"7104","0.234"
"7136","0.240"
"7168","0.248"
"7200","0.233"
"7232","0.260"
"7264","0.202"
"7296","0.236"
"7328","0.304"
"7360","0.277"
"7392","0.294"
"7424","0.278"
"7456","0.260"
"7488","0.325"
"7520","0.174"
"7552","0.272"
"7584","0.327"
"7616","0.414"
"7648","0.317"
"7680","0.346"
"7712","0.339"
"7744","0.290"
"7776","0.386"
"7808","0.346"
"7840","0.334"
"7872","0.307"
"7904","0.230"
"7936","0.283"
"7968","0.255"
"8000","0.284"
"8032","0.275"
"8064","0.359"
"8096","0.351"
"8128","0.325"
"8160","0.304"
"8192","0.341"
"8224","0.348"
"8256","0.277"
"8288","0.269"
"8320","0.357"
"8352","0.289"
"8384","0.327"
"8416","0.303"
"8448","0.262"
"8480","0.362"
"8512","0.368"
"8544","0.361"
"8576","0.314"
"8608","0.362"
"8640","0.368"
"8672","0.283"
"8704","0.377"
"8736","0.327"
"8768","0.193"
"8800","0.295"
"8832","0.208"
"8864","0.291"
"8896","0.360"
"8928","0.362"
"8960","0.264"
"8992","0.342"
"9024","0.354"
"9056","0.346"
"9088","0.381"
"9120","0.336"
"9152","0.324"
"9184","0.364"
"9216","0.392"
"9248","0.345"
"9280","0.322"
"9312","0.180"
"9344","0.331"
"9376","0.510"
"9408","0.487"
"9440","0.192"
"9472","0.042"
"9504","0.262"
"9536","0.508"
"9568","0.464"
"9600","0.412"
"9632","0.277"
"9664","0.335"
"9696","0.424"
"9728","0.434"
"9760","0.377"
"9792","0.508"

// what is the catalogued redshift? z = 0.70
